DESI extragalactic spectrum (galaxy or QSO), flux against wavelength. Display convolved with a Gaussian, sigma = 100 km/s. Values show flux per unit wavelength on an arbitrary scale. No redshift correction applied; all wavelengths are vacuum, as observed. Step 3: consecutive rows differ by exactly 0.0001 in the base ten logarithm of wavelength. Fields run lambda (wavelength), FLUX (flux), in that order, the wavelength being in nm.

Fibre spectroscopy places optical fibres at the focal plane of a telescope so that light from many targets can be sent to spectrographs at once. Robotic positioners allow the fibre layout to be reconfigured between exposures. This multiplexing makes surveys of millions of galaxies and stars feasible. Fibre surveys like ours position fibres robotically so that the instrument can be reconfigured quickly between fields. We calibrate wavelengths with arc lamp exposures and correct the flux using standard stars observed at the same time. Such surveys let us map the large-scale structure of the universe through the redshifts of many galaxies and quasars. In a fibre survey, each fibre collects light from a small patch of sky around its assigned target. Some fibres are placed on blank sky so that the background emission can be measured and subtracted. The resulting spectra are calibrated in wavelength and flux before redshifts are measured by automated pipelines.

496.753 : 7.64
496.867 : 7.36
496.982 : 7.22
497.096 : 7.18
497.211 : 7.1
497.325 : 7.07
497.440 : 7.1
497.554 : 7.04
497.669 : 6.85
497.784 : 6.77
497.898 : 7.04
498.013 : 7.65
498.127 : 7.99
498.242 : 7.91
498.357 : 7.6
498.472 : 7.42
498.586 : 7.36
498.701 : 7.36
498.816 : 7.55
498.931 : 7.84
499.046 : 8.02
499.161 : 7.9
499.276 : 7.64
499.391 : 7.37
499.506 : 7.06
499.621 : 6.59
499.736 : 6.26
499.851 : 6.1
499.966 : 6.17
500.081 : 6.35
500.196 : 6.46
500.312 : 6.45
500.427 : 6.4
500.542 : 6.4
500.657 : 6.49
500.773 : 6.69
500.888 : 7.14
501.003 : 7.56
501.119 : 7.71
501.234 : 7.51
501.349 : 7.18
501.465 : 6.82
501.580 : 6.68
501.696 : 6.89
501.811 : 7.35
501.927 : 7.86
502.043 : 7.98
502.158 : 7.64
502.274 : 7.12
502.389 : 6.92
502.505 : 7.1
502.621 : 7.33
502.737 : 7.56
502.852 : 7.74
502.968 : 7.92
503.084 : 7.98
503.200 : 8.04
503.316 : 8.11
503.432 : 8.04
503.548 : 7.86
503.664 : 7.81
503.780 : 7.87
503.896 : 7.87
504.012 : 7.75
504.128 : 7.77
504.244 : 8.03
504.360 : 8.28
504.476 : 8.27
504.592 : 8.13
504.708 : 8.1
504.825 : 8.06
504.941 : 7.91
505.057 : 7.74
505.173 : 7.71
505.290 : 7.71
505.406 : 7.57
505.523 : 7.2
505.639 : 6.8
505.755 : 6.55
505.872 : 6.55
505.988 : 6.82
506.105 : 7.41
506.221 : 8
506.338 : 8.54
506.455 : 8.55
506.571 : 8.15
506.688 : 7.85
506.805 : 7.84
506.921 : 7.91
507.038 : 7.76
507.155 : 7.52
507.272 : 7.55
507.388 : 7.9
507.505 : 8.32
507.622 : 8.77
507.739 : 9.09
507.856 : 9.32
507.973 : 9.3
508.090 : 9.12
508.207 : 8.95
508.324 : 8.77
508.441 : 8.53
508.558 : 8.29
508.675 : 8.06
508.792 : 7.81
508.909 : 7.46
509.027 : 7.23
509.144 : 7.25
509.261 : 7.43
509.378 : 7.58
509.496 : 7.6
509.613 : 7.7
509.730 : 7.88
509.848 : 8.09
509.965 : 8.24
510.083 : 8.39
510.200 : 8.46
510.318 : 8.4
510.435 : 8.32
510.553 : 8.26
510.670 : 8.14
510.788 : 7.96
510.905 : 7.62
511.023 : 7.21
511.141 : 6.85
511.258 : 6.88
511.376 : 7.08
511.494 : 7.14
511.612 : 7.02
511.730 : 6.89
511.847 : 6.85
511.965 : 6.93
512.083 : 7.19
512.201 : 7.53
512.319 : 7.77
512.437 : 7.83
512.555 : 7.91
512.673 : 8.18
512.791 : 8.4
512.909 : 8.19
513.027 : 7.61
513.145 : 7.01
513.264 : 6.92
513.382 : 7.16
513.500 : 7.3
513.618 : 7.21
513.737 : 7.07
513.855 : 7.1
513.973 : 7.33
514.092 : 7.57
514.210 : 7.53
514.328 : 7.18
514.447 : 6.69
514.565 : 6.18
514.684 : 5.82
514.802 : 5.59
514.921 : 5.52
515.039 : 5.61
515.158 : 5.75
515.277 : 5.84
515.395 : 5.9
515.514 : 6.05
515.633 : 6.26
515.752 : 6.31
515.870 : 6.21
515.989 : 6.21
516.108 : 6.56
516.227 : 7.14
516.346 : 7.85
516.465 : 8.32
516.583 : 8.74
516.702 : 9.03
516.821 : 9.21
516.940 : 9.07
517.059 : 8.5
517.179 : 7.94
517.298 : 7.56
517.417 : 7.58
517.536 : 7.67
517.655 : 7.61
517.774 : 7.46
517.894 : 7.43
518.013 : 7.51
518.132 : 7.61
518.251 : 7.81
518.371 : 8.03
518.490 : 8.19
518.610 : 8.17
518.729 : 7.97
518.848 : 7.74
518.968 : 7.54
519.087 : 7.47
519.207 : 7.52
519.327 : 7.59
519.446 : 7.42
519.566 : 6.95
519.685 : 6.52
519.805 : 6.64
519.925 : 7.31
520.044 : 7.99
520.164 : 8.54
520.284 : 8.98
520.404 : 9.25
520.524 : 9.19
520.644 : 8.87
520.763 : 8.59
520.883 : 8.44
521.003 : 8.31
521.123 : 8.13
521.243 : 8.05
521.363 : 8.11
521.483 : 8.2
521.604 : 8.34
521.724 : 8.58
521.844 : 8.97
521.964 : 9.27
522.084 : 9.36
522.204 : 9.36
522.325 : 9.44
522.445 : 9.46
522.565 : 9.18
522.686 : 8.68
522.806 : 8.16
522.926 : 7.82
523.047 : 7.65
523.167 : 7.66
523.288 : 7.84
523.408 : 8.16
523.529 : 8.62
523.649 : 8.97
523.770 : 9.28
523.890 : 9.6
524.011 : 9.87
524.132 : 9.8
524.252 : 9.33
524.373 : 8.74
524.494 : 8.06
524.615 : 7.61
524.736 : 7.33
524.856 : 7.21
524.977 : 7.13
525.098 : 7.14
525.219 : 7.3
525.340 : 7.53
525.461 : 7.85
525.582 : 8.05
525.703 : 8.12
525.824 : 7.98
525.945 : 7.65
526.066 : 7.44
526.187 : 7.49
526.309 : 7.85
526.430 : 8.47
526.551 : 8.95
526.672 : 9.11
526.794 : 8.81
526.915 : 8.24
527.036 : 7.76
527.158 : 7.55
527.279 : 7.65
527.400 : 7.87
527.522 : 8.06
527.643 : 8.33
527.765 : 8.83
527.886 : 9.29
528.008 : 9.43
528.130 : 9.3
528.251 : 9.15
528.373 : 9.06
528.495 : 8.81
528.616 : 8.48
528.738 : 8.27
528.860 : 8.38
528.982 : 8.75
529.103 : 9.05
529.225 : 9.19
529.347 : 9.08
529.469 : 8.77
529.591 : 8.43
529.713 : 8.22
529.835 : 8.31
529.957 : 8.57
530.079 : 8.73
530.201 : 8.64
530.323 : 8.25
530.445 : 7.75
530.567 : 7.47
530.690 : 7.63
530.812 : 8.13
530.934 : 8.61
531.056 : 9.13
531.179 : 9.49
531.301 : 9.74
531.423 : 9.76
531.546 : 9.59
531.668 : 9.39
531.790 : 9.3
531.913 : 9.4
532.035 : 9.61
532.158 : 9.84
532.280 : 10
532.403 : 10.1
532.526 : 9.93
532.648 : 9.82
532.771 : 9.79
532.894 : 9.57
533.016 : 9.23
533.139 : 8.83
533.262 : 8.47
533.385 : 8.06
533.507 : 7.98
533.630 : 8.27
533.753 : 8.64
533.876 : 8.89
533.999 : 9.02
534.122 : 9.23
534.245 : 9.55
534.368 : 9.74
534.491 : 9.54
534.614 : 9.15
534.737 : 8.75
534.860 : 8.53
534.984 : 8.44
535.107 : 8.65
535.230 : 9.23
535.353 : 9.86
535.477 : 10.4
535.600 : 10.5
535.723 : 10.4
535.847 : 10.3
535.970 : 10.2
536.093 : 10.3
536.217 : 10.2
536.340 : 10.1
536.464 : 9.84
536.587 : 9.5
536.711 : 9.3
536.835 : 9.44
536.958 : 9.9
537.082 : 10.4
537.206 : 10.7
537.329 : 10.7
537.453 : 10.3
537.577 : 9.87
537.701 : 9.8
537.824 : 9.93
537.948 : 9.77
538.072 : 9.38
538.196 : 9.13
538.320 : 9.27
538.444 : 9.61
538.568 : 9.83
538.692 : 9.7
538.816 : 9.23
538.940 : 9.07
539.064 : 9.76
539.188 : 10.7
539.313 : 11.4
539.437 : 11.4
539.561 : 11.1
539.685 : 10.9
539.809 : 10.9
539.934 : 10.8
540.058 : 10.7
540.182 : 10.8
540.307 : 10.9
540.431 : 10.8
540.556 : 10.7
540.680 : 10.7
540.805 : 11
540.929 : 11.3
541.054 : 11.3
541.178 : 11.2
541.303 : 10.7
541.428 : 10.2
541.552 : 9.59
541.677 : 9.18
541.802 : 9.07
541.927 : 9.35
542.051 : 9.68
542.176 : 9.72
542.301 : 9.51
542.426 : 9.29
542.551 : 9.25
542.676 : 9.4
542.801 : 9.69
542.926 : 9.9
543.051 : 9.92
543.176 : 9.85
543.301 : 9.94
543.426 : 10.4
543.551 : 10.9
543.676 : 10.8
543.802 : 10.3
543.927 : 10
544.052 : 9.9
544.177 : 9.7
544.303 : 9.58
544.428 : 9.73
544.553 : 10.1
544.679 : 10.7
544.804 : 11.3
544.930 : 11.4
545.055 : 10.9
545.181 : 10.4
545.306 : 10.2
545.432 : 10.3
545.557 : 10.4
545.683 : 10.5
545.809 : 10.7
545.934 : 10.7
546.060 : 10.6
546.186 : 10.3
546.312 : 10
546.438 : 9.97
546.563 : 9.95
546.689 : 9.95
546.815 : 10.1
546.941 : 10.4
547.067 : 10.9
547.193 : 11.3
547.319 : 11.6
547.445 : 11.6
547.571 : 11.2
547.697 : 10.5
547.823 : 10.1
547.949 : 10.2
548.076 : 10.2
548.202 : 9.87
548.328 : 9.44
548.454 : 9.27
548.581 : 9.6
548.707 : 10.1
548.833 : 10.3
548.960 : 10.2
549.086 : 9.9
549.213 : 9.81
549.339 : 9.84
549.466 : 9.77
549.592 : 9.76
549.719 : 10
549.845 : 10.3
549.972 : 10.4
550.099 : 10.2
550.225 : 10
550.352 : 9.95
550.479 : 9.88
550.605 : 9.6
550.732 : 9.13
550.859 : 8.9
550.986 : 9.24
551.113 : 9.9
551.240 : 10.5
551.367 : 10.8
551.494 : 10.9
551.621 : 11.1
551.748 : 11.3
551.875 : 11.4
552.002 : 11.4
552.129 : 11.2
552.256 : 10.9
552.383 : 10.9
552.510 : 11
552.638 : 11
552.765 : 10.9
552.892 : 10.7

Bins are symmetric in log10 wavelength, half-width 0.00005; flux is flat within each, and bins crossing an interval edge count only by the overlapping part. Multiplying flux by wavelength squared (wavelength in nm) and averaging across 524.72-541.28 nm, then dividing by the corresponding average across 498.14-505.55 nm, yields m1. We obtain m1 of 1.4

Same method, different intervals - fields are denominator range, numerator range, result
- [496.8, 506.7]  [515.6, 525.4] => 1.18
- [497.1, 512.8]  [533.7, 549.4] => 1.53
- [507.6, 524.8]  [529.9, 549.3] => 1.38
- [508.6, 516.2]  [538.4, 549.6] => 1.61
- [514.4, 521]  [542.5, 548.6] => 1.53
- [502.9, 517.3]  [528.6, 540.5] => 1.37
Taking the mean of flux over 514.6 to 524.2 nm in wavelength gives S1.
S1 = 7.89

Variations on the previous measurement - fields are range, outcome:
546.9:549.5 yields 10.3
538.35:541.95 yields 10.4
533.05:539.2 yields 9.52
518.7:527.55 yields 8.21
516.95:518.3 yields 7.75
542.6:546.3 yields 10.3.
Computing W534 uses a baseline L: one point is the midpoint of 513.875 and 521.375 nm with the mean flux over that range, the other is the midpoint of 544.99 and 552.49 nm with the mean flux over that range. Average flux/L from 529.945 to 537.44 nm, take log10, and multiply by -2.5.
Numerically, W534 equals -0.04 mag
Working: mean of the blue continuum 7.48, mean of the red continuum 10.3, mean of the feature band 9.33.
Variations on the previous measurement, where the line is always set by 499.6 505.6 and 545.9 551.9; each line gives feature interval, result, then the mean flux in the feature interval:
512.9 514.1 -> 0.113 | 7.26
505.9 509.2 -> -0.060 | 8.13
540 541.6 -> -0.111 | 10.8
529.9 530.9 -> 0.117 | 8.16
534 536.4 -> -0.027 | 9.62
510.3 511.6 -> 0.045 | 7.58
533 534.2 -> 0.077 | 8.65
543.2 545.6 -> -0.045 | 10.4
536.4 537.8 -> -0.053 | 9.98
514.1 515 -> 0.256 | 6.42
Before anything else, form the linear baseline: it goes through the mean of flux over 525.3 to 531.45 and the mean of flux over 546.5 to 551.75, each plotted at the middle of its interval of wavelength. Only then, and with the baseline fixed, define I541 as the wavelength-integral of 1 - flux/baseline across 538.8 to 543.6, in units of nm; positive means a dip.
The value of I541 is -0.380 nm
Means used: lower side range 8.46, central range 10.3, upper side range 10.2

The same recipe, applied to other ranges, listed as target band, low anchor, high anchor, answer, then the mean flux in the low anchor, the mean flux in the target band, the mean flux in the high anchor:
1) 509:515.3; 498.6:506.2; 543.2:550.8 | 0.538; 7.37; 7.31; 10.2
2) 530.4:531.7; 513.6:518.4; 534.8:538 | 0.053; 7.15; 8.79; 9.87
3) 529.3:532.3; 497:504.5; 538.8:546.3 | 0.197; 7.33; 8.86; 10.3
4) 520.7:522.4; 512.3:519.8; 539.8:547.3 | -0.162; 7.31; 8.66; 10.3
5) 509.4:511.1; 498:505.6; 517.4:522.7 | -0.050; 7.44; 7.99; 8.16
